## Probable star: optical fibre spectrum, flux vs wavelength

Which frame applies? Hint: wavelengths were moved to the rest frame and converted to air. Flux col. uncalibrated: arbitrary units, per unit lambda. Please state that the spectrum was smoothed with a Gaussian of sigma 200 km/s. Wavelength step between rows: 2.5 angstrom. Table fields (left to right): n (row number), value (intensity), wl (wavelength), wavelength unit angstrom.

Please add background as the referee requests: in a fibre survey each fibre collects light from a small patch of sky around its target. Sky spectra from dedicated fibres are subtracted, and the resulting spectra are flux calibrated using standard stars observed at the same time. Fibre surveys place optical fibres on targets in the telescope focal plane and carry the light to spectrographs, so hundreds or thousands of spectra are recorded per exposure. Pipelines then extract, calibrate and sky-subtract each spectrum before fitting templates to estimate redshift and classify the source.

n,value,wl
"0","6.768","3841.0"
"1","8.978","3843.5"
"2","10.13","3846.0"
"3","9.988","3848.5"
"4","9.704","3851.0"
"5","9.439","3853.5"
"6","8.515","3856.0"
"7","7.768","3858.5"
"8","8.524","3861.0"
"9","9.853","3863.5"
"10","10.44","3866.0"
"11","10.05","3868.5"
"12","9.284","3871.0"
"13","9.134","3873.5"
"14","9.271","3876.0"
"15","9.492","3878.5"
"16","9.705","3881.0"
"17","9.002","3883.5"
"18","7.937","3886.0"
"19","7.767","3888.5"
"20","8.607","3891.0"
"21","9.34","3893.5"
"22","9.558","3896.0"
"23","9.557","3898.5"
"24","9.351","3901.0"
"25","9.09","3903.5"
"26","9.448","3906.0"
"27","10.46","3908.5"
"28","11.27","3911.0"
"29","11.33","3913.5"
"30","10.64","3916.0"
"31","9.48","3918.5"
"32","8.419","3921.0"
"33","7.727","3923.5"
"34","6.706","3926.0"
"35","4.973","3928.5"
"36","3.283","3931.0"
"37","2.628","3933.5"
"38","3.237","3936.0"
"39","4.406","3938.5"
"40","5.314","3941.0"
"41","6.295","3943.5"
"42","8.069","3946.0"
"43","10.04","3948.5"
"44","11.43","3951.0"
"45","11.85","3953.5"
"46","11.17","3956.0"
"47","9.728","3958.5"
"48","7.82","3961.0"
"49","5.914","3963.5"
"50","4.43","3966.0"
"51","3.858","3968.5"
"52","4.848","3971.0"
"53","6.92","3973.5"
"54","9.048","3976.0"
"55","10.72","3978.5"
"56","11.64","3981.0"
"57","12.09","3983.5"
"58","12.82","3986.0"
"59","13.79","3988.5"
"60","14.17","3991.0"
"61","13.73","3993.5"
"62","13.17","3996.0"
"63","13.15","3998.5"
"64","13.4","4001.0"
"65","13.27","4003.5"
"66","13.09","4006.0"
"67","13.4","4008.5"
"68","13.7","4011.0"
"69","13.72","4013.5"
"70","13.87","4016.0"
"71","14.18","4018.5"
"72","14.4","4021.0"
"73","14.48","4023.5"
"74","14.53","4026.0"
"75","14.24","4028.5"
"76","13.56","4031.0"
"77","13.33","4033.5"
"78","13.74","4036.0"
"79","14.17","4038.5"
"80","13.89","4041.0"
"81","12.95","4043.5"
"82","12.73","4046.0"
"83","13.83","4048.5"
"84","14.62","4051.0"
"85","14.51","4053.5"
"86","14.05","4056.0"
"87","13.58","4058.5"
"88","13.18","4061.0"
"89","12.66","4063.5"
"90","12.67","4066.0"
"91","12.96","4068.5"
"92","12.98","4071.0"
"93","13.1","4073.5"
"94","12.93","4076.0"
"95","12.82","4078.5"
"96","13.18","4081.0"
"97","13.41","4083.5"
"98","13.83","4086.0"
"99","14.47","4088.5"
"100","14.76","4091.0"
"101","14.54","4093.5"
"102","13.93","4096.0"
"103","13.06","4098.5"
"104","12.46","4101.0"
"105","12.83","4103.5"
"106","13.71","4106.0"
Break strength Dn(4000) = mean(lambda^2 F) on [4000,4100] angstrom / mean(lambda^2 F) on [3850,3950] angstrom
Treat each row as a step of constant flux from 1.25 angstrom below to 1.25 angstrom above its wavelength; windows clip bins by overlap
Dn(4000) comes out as 1.8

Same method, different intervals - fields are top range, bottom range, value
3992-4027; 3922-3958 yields 2.02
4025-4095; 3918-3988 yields 1.86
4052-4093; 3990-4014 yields 1.04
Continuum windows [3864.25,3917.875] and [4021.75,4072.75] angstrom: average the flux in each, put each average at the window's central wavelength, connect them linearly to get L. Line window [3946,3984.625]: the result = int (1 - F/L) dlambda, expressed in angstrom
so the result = 9.2 angstrom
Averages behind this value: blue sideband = 9.56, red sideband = 13.6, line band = 8.73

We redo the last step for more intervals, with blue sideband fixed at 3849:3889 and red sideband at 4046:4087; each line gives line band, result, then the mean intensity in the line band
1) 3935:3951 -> 6.1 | 6.68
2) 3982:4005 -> -2.8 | 13.3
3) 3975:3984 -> 0.5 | 10.8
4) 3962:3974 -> 6.5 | 5.14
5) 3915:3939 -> 9.7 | 6.16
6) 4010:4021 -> -1.5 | 13.9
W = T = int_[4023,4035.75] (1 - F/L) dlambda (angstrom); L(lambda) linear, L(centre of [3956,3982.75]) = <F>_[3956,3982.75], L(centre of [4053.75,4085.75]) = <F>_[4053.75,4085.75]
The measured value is -3.5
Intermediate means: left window 7.75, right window 13.2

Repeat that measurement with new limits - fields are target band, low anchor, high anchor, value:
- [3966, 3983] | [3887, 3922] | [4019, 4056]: 5.9 angstrom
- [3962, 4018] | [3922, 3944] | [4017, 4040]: -2.9 angstrom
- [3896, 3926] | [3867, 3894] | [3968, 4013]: 0.6 angstrom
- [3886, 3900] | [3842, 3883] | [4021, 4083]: 1.6 angstrom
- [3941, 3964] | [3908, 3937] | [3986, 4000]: 2.3 angstrom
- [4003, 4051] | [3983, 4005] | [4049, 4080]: -1.6 angstrom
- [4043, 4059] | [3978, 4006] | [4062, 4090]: -0.8 angstrom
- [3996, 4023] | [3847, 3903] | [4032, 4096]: -2.9 angstrom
